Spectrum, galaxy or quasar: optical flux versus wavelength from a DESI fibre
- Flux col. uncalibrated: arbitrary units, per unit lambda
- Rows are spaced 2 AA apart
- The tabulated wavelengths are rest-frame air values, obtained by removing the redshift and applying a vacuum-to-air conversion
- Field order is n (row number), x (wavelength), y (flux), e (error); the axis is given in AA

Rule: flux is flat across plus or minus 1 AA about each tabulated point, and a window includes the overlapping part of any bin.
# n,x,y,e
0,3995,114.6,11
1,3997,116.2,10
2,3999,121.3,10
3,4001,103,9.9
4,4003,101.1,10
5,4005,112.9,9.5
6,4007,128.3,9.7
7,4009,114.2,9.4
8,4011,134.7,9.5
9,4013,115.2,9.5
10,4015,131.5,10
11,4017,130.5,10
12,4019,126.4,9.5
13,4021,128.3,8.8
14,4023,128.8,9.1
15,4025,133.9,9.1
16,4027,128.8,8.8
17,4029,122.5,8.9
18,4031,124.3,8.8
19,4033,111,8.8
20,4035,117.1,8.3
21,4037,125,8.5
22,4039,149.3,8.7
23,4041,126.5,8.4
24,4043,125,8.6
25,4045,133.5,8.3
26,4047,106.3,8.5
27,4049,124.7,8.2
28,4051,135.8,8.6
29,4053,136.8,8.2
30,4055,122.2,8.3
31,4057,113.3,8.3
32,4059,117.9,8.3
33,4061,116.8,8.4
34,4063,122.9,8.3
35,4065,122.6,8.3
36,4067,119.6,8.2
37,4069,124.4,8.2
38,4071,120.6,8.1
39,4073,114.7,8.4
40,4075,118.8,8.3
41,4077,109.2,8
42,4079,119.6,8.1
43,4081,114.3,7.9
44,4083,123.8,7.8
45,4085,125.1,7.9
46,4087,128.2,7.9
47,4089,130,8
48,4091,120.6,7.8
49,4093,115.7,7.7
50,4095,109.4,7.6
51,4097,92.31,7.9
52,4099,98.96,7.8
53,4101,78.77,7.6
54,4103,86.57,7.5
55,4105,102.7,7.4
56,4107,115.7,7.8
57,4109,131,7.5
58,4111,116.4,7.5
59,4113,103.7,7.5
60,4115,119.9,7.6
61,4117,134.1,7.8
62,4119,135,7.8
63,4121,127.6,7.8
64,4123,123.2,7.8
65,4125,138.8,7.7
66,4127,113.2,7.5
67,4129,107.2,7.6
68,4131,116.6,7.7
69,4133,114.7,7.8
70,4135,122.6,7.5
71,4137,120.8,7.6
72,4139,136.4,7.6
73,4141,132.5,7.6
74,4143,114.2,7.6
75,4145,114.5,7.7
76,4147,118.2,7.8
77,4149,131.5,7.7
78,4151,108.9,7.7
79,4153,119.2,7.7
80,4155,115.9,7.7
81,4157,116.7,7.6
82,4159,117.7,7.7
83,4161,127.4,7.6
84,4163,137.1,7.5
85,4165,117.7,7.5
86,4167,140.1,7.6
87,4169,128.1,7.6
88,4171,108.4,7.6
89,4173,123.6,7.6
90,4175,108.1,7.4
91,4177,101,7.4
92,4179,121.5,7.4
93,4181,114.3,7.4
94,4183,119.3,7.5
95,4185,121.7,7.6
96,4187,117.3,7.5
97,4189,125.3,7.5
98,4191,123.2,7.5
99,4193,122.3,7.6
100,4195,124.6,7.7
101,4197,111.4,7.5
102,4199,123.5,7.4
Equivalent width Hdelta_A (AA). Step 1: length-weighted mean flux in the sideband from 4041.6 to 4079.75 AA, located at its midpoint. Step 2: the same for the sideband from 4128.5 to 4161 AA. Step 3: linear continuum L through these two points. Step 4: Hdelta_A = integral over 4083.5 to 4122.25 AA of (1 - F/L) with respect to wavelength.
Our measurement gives 1.9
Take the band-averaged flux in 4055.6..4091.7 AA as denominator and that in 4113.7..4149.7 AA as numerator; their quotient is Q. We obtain 1.0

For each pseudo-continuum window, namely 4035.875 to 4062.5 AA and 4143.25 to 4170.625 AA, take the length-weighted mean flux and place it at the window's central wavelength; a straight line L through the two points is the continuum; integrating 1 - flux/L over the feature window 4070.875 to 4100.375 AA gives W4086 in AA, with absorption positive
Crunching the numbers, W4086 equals 2.1 AA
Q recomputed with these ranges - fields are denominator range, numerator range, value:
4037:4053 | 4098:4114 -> 0.81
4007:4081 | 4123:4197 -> 0.97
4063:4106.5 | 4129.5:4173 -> 1.07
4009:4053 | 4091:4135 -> 0.90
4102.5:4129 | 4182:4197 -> 1.02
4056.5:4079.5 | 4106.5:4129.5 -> 1.04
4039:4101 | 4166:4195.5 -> 1.00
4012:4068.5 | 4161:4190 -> 0.96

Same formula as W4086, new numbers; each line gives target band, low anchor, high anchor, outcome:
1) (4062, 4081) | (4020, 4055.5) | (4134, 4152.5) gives 1.0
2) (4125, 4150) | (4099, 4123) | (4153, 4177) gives -0.8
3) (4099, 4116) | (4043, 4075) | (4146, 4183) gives 2.1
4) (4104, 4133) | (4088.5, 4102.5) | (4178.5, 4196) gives -3.0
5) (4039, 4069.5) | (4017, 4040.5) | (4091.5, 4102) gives -1.9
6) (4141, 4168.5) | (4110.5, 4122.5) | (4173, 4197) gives -0.4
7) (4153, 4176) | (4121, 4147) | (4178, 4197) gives -0.2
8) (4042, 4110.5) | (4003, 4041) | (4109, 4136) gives 3.4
